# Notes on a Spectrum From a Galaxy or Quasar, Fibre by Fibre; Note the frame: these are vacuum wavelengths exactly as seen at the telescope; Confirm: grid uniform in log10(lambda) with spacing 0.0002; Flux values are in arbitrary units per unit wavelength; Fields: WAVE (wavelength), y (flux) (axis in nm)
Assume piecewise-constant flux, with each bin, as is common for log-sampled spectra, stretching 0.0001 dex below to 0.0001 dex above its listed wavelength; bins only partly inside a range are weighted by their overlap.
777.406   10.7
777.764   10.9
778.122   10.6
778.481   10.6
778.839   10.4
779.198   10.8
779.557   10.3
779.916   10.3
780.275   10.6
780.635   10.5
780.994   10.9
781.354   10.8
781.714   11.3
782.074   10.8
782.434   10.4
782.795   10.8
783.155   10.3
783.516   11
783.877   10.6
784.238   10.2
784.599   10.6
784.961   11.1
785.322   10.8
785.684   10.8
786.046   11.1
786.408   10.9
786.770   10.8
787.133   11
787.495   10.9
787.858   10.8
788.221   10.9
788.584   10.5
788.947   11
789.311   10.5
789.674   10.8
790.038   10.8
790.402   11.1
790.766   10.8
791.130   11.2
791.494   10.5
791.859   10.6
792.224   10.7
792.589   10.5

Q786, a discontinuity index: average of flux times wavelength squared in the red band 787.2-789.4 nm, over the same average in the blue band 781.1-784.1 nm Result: 1.0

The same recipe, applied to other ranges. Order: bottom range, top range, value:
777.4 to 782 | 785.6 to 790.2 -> 1.04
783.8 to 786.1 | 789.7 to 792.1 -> 1.02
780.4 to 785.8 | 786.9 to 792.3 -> 1.02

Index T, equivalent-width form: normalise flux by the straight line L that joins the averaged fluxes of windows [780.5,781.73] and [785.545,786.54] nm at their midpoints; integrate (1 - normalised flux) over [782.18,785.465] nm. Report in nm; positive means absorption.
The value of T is 0.074 nm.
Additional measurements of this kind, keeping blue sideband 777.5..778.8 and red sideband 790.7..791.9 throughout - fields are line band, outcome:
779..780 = 0.02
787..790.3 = -0.01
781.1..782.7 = -0.02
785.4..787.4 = -0.03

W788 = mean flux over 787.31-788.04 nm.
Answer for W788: 10.9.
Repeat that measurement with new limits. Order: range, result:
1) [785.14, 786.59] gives 10.9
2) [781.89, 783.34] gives 10.6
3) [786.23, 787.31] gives 10.9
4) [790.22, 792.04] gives 10.8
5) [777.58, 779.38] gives 10.7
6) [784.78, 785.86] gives 10.9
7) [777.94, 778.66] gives 10.6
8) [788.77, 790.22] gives 10.8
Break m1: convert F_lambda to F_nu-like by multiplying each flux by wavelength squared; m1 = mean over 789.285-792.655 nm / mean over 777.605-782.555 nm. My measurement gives 1.0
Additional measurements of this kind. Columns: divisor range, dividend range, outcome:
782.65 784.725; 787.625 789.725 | 1.03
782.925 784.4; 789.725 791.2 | 1.06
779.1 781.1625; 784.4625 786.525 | 1.05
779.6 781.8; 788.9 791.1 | 1.04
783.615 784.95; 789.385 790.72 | 1.04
